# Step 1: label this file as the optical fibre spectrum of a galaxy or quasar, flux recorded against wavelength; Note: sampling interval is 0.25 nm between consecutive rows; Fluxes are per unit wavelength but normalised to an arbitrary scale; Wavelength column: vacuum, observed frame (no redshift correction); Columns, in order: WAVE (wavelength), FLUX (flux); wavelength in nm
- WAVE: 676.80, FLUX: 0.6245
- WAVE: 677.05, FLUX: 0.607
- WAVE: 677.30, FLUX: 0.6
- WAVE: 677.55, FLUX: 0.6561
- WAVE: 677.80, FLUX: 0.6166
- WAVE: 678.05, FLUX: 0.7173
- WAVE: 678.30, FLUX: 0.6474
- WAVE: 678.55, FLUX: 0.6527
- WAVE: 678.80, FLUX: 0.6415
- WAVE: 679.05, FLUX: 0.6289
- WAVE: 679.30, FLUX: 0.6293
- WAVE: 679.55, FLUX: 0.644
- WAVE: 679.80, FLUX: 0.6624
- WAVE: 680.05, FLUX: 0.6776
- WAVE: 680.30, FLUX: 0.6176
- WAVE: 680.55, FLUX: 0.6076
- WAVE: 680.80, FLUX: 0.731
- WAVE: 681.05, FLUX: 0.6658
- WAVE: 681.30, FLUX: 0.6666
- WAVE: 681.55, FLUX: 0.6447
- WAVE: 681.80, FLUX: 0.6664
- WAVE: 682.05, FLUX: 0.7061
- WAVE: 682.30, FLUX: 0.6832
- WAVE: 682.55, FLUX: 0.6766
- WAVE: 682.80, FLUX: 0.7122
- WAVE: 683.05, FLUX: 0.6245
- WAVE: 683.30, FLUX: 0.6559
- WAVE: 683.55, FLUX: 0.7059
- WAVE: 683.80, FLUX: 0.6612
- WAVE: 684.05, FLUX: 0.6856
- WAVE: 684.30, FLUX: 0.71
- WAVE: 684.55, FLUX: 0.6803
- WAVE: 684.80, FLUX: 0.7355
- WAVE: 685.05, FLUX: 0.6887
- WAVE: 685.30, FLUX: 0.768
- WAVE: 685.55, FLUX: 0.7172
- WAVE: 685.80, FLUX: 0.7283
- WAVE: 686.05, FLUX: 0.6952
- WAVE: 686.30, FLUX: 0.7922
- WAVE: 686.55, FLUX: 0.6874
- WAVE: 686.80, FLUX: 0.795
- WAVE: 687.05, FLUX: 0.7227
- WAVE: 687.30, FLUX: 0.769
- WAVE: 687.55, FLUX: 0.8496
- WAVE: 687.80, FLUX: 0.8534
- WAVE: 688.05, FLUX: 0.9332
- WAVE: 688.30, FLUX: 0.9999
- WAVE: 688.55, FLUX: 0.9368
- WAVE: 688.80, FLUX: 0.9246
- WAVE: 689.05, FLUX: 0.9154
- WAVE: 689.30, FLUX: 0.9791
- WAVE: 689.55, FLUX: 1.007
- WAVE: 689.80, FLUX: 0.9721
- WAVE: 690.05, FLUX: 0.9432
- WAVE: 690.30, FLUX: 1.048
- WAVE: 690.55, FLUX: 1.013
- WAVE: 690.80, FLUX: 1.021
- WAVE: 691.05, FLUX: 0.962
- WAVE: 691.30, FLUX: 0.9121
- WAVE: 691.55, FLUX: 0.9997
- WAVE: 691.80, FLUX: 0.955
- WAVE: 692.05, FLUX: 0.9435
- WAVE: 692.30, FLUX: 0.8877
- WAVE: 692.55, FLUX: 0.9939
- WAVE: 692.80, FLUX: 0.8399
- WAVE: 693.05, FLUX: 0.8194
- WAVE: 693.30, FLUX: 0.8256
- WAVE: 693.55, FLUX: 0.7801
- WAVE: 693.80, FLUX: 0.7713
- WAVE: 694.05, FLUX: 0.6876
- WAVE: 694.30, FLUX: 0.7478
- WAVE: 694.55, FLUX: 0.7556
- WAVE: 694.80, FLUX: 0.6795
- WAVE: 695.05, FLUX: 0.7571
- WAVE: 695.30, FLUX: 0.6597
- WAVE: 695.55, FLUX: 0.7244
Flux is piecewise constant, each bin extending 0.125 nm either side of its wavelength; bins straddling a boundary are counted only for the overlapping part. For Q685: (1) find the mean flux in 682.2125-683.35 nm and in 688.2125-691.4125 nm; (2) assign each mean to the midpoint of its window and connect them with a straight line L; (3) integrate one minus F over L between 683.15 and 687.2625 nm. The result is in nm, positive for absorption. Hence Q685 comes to 0.31 nm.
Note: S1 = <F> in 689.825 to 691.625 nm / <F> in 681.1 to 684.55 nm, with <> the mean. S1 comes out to 1.45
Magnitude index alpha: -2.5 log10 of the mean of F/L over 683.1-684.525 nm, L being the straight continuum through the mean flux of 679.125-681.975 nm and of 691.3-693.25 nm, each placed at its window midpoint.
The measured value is 0.07 mag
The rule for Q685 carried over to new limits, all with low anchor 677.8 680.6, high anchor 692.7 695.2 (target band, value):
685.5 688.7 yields -0.44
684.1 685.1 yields -0.02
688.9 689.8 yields -0.29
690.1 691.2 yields -0.40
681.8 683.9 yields 0.00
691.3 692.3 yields -0.27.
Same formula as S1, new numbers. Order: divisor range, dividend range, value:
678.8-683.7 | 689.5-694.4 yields 1.37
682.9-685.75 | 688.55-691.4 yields 1.40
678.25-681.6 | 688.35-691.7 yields 1.49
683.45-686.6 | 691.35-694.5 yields 1.20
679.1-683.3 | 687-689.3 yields 1.34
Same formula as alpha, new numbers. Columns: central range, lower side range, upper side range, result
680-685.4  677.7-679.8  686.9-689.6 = 0.106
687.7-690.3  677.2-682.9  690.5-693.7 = -0.123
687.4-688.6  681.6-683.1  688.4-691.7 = -0.019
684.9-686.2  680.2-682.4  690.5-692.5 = 0.097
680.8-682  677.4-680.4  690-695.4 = 0.027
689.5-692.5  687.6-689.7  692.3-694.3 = -0.110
